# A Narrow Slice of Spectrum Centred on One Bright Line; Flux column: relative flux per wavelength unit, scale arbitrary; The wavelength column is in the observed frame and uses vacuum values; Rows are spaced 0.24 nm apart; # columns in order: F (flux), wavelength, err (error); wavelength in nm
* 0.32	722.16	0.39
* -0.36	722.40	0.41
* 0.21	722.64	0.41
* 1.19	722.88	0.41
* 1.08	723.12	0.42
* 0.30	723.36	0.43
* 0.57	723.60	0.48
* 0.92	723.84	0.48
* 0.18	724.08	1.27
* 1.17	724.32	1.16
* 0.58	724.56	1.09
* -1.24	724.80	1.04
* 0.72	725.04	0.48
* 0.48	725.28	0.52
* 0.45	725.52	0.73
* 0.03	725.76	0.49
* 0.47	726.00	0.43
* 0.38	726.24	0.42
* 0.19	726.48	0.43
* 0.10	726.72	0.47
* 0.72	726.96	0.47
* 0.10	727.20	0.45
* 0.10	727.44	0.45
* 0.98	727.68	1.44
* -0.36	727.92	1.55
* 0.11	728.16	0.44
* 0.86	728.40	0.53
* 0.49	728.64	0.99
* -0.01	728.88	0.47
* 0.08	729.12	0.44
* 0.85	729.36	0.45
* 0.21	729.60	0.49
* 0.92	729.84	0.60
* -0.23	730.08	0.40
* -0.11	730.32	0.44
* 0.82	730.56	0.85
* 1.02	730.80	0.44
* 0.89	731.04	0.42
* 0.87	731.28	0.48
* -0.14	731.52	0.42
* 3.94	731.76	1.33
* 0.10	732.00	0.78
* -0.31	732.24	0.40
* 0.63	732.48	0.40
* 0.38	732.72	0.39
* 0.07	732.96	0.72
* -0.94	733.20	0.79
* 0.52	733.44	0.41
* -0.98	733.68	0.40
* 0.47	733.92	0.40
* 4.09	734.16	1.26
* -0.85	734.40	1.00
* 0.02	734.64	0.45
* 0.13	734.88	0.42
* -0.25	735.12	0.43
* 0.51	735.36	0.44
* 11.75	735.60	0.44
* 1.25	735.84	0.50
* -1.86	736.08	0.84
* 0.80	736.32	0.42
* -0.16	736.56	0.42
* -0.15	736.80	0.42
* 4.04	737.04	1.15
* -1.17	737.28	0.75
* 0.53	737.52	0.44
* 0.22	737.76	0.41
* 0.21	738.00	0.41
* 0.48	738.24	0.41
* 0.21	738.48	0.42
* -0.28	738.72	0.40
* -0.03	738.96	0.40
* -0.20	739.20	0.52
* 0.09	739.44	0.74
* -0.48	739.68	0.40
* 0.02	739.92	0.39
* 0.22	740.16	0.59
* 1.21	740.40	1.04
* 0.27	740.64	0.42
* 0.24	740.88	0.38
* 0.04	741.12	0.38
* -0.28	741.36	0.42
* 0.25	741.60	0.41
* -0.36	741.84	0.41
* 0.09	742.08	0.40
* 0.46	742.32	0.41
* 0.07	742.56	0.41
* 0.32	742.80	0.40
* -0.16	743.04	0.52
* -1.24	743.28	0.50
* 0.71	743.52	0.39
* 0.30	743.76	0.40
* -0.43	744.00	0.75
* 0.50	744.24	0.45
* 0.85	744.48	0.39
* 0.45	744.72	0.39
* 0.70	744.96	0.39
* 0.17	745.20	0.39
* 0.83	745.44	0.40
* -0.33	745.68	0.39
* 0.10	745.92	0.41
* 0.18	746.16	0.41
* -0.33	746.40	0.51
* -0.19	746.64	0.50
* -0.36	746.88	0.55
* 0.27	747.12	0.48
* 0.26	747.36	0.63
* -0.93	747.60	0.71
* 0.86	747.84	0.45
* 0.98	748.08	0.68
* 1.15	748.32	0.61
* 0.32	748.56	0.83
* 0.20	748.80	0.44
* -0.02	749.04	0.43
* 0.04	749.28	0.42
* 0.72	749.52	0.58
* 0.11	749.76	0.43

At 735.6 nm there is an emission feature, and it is H-alpha 6563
